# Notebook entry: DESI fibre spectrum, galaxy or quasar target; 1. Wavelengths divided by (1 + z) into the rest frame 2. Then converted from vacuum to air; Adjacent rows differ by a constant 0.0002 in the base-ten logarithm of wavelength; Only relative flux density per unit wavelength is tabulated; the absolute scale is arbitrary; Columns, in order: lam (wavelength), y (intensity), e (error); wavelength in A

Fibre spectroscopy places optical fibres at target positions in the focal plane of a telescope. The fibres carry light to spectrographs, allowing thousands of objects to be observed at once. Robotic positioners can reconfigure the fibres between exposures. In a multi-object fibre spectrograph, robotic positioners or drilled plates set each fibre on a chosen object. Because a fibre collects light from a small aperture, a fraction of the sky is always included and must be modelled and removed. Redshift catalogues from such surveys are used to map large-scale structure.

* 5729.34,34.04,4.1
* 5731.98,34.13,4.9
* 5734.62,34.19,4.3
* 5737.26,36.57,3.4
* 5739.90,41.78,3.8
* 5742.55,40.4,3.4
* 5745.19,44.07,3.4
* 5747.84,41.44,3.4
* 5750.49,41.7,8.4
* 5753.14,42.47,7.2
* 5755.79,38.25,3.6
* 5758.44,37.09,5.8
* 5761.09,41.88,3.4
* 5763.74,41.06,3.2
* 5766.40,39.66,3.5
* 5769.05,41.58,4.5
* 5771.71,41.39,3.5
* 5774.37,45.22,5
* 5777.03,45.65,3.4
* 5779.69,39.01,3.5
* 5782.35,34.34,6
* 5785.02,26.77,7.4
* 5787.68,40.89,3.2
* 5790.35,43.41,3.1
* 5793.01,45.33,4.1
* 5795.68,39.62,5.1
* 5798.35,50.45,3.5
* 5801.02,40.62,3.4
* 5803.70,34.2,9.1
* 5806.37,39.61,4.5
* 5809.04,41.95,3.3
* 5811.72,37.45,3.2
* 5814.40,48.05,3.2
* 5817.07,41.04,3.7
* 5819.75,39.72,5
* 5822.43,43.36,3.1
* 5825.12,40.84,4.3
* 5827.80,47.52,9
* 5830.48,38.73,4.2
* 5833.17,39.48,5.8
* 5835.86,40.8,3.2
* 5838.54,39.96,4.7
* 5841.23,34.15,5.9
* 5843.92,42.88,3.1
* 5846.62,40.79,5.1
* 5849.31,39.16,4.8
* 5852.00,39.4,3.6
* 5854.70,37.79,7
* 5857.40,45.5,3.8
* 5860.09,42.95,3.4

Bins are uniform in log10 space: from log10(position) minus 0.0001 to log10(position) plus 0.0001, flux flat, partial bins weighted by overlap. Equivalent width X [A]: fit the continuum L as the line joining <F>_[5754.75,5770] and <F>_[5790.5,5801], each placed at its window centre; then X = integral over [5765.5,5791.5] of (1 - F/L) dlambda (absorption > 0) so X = 1.40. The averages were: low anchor 39.9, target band 39.8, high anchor 44.4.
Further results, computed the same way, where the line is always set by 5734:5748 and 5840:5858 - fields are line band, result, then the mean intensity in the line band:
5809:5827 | -1.0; 41.9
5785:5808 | -0.6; 40.9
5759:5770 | -0.2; 40.8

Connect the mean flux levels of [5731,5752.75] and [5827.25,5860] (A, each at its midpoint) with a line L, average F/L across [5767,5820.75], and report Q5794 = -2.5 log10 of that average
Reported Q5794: -0.022 mag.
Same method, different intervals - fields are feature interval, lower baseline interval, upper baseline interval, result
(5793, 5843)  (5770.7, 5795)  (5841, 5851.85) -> -0.030 mag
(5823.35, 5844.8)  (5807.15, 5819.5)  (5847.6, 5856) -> -0.008 mag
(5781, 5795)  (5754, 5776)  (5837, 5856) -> 0.060 mag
